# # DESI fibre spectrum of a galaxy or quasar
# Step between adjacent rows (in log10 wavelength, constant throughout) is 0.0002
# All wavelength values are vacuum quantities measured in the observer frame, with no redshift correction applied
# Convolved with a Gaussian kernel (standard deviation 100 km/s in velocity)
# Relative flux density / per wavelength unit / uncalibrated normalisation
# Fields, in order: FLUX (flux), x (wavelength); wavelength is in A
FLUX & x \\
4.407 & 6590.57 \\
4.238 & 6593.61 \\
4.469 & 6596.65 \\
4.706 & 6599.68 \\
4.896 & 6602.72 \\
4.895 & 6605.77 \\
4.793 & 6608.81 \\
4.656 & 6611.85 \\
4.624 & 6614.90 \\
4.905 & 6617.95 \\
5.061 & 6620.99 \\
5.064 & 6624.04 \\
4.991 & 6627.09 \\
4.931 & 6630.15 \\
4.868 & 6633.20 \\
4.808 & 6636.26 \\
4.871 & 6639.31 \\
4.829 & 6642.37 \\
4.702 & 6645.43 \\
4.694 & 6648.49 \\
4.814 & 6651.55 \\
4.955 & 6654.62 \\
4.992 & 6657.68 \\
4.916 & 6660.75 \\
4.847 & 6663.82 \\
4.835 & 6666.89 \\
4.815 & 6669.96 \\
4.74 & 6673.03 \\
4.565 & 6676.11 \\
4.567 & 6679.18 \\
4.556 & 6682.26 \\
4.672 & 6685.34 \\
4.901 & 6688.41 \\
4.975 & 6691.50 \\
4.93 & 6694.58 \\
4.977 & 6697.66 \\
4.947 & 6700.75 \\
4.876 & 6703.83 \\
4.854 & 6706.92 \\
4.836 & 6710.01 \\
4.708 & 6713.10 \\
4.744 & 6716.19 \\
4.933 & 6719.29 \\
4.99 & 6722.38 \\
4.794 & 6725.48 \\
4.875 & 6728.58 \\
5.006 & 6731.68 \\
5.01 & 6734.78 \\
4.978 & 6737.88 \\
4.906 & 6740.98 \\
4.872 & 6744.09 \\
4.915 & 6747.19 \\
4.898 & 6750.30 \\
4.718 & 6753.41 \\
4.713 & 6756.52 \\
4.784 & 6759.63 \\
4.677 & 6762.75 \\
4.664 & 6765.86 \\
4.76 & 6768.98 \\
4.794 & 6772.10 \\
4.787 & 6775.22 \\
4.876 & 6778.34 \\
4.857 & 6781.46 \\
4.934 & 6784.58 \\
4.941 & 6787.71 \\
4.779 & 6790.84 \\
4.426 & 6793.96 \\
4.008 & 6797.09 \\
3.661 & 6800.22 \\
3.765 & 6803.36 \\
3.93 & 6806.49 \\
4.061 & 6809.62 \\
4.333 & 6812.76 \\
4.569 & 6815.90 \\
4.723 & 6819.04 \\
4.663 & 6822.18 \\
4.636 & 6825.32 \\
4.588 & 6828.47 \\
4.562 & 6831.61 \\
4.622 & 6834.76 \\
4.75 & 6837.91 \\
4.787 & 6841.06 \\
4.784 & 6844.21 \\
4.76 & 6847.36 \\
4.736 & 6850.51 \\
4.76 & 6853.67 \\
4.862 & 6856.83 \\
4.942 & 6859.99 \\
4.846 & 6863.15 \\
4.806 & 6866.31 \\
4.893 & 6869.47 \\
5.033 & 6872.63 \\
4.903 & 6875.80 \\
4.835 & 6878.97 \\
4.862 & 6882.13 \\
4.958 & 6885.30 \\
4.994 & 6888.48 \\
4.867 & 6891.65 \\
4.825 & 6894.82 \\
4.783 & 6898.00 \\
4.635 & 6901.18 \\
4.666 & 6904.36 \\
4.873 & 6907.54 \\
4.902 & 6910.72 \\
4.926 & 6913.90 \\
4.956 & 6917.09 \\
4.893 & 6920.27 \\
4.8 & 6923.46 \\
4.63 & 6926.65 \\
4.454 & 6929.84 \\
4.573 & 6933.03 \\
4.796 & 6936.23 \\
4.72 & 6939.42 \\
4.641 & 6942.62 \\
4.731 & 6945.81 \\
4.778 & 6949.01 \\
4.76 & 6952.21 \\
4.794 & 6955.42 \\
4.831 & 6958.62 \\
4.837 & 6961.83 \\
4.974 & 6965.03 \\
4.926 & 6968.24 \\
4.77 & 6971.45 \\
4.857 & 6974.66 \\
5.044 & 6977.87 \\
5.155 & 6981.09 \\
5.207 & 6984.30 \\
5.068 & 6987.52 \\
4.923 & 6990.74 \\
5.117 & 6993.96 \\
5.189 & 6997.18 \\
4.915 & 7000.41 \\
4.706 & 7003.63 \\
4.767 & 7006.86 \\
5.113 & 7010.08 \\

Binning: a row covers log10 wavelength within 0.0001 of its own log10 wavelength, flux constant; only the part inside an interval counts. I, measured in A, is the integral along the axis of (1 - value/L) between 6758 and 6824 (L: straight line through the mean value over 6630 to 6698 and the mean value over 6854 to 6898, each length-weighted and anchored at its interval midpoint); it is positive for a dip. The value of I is 4.5 A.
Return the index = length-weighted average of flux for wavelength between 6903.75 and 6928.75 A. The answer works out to 4.83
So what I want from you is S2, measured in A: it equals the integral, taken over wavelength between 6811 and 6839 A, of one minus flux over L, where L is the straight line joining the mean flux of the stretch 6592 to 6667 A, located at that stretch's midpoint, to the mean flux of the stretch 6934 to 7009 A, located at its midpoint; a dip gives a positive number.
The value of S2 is 1.5 A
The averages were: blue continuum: 4.81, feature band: 4.6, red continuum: 4.89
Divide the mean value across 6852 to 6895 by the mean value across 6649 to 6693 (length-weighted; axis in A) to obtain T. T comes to 1.0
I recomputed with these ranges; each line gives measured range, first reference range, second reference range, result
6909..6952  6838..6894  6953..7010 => 1.3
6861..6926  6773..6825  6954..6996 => -1.7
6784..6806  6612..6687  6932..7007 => 2.4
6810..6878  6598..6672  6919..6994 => 1.6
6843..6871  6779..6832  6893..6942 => -1.4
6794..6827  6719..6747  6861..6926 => 4.4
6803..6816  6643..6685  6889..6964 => 1.8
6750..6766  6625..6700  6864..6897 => 0.4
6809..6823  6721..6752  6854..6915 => 1.2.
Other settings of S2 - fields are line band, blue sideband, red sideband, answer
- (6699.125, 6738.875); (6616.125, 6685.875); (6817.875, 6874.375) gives -0.7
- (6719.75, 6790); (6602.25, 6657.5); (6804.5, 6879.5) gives -1.5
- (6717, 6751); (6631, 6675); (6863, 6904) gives -0.6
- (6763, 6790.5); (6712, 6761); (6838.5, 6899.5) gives 0.3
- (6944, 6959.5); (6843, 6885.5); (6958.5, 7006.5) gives 0.5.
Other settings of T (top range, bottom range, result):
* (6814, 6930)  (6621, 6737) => 0.99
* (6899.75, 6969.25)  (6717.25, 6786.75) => 0.98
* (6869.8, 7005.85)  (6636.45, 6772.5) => 1.01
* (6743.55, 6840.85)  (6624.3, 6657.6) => 0.94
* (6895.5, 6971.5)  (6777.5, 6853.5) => 1.05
